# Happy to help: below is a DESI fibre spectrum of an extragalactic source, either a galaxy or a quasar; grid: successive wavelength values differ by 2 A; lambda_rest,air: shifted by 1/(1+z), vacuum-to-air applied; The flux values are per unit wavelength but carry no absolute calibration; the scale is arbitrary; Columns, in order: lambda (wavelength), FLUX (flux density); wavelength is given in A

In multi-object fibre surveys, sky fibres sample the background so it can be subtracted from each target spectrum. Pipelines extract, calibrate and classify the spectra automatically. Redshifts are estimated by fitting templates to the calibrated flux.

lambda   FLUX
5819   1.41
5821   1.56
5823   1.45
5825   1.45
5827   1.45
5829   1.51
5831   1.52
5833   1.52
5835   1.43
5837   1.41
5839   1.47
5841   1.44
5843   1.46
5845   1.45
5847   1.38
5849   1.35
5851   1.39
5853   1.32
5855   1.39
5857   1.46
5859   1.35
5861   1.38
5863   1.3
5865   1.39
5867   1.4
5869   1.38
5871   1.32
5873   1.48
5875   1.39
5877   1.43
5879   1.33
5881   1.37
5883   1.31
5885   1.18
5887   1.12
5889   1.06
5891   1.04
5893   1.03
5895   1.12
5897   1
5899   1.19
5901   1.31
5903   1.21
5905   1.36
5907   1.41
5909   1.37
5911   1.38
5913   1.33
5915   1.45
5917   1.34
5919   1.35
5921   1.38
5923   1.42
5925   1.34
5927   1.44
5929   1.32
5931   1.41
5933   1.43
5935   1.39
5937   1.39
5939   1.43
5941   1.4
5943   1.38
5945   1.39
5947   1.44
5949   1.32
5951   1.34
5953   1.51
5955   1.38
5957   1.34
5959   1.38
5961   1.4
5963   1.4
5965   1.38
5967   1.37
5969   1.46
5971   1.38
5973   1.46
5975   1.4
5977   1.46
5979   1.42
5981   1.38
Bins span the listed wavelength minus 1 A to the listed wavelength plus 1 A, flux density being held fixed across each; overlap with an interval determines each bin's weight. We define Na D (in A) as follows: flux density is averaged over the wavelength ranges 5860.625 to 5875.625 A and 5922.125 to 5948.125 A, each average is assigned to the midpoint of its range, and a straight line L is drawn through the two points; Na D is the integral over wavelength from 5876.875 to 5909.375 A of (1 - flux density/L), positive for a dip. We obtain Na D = 4.0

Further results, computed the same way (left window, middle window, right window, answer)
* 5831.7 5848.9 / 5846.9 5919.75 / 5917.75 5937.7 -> 5.6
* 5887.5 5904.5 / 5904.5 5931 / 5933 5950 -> -2.6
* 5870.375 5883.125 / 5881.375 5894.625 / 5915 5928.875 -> 2.4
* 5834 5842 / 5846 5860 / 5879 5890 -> -0.1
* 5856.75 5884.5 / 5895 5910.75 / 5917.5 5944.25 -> 1.4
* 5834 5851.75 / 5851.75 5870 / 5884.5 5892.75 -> -1.2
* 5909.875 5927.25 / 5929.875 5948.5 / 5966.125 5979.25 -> -0.1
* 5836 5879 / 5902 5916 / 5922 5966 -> 0.4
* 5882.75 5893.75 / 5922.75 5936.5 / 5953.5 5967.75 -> -1.3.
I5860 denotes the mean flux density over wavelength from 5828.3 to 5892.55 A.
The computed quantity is 1.36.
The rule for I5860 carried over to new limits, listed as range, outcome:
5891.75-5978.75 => 1.36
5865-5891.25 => 1.3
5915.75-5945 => 1.39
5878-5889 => 1.24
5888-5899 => 1.06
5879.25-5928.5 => 1.27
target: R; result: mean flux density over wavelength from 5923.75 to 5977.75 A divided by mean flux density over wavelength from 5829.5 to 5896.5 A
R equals 1.04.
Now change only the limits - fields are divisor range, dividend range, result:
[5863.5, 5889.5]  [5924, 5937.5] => 1.05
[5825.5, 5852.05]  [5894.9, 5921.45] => 0.90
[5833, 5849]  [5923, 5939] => 0.97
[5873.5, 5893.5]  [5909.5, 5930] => 1.11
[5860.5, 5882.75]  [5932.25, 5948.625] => 1.02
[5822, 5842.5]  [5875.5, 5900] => 0.81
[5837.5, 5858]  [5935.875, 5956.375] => 0.99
